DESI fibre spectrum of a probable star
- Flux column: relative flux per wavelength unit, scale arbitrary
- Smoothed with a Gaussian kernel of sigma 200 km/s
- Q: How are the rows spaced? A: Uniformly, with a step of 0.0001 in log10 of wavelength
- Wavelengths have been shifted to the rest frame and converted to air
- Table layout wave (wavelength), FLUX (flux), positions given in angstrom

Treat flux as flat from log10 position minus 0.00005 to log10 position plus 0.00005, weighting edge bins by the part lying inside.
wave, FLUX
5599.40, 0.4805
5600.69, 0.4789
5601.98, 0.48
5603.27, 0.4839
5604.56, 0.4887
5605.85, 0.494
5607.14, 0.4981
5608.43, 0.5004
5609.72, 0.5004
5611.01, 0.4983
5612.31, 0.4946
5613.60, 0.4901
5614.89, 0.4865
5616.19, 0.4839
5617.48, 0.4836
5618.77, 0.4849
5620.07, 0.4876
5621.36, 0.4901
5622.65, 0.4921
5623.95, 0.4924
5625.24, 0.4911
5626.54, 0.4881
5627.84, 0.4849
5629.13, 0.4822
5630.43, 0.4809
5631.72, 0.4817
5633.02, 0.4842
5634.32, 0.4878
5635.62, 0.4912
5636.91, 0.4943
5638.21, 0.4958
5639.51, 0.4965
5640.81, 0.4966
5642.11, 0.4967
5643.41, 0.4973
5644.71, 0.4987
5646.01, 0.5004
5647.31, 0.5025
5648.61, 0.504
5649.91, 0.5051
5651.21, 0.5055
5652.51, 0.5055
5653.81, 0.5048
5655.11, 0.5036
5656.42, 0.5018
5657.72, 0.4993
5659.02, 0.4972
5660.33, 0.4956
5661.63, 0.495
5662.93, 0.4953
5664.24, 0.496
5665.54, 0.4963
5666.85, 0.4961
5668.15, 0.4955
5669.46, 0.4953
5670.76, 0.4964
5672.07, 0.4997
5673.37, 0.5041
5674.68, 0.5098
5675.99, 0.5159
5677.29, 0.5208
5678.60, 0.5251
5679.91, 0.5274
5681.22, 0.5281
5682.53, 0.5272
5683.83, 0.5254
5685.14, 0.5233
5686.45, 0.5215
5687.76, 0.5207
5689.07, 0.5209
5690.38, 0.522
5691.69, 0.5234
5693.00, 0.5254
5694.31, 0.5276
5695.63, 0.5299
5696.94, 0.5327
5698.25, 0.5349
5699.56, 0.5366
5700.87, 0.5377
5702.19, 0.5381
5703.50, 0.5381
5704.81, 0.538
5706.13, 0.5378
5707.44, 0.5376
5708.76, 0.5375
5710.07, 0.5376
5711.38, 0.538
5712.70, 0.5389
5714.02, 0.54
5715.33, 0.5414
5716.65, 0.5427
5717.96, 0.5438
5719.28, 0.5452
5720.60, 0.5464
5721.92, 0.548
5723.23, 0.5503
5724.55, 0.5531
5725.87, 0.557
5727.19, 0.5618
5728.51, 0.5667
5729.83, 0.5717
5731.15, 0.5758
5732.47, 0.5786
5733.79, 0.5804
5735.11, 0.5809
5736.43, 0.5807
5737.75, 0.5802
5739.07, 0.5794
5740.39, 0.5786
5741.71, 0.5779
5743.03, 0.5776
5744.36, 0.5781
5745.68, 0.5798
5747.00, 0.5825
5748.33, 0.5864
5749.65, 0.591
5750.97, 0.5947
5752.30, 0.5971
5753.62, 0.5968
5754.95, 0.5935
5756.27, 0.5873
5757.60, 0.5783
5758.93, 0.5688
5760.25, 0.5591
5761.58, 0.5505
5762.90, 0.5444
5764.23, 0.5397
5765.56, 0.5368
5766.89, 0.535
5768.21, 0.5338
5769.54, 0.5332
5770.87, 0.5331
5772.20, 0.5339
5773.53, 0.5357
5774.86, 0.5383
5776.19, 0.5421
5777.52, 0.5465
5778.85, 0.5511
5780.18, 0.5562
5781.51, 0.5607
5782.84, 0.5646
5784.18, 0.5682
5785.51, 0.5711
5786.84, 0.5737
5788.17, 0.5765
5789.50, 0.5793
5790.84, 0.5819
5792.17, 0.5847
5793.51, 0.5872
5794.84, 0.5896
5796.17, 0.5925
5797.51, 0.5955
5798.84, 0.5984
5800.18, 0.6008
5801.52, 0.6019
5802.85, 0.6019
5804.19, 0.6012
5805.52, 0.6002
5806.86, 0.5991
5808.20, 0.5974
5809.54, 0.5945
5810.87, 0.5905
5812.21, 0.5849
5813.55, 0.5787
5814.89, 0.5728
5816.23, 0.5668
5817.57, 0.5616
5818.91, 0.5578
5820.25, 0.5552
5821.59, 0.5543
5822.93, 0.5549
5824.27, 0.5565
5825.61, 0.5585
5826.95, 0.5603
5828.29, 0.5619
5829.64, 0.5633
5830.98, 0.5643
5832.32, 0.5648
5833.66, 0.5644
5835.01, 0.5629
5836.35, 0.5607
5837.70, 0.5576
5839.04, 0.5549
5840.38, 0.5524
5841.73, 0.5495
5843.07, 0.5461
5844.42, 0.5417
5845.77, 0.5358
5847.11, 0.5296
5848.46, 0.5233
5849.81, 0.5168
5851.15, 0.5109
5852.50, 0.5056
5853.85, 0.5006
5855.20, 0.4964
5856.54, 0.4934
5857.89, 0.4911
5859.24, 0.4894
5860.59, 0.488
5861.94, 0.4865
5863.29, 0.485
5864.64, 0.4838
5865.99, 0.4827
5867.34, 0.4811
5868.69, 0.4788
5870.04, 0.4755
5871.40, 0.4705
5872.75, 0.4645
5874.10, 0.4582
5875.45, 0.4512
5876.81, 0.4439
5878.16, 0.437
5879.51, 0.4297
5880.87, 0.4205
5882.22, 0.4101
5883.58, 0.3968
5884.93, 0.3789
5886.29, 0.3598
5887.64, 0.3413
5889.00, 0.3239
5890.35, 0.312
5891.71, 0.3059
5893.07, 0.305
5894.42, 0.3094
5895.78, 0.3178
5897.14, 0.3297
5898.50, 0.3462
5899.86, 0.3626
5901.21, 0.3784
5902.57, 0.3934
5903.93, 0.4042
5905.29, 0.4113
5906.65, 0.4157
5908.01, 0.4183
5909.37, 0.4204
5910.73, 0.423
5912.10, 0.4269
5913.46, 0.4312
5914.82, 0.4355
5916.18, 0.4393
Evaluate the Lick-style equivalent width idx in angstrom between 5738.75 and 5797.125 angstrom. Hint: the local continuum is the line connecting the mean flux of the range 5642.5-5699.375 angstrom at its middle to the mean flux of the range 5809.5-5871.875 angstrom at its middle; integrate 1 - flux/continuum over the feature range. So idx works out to -4.80 angstrom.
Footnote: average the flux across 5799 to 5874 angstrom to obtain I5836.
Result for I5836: 0.541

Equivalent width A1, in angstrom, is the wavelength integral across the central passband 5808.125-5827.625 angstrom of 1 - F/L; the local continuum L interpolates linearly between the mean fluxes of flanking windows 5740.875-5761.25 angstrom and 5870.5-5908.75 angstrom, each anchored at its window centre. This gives -3.23 angstrom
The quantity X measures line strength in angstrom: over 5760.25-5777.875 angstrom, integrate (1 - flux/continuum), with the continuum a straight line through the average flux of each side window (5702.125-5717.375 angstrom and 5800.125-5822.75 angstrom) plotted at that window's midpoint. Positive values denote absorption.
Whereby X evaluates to 0.78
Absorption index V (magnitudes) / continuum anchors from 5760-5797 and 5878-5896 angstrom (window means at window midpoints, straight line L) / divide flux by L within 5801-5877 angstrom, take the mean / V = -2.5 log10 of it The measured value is -0.20 mag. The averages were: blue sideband 0.557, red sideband 0.359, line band 0.536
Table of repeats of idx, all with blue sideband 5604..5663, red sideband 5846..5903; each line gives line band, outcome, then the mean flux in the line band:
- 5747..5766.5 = -4.69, 0.573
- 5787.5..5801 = -4.08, 0.589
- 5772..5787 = -3.21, 0.553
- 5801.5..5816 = -4.65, 0.592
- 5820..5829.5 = -2.43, 0.558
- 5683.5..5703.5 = -2.09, 0.528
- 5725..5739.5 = -3.26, 0.573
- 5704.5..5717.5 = -1.79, 0.539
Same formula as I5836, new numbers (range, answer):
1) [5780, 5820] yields 0.583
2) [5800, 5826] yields 0.579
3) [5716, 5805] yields 0.569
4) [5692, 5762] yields 0.56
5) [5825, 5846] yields 0.556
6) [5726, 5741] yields 0.575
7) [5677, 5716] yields 0.531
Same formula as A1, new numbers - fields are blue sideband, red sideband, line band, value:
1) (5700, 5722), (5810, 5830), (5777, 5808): -1.3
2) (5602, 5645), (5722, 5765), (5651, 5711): 1.5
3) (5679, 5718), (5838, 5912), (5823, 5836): -2.7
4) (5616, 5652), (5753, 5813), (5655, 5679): 0.4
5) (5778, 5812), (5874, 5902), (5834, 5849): -2.2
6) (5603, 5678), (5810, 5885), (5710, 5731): -1.9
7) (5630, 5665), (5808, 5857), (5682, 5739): -3.2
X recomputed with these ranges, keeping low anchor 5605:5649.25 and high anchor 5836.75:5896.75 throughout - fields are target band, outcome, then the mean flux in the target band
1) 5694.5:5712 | -2.02 angstrom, 0.536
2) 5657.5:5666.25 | -0.17 angstrom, 0.496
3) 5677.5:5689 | -0.97 angstrom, 0.524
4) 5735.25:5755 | -4.59 angstrom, 0.585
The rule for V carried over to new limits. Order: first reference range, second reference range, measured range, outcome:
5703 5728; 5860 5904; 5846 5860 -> -0.18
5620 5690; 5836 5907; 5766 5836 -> -0.22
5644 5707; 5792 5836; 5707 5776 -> -0.03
